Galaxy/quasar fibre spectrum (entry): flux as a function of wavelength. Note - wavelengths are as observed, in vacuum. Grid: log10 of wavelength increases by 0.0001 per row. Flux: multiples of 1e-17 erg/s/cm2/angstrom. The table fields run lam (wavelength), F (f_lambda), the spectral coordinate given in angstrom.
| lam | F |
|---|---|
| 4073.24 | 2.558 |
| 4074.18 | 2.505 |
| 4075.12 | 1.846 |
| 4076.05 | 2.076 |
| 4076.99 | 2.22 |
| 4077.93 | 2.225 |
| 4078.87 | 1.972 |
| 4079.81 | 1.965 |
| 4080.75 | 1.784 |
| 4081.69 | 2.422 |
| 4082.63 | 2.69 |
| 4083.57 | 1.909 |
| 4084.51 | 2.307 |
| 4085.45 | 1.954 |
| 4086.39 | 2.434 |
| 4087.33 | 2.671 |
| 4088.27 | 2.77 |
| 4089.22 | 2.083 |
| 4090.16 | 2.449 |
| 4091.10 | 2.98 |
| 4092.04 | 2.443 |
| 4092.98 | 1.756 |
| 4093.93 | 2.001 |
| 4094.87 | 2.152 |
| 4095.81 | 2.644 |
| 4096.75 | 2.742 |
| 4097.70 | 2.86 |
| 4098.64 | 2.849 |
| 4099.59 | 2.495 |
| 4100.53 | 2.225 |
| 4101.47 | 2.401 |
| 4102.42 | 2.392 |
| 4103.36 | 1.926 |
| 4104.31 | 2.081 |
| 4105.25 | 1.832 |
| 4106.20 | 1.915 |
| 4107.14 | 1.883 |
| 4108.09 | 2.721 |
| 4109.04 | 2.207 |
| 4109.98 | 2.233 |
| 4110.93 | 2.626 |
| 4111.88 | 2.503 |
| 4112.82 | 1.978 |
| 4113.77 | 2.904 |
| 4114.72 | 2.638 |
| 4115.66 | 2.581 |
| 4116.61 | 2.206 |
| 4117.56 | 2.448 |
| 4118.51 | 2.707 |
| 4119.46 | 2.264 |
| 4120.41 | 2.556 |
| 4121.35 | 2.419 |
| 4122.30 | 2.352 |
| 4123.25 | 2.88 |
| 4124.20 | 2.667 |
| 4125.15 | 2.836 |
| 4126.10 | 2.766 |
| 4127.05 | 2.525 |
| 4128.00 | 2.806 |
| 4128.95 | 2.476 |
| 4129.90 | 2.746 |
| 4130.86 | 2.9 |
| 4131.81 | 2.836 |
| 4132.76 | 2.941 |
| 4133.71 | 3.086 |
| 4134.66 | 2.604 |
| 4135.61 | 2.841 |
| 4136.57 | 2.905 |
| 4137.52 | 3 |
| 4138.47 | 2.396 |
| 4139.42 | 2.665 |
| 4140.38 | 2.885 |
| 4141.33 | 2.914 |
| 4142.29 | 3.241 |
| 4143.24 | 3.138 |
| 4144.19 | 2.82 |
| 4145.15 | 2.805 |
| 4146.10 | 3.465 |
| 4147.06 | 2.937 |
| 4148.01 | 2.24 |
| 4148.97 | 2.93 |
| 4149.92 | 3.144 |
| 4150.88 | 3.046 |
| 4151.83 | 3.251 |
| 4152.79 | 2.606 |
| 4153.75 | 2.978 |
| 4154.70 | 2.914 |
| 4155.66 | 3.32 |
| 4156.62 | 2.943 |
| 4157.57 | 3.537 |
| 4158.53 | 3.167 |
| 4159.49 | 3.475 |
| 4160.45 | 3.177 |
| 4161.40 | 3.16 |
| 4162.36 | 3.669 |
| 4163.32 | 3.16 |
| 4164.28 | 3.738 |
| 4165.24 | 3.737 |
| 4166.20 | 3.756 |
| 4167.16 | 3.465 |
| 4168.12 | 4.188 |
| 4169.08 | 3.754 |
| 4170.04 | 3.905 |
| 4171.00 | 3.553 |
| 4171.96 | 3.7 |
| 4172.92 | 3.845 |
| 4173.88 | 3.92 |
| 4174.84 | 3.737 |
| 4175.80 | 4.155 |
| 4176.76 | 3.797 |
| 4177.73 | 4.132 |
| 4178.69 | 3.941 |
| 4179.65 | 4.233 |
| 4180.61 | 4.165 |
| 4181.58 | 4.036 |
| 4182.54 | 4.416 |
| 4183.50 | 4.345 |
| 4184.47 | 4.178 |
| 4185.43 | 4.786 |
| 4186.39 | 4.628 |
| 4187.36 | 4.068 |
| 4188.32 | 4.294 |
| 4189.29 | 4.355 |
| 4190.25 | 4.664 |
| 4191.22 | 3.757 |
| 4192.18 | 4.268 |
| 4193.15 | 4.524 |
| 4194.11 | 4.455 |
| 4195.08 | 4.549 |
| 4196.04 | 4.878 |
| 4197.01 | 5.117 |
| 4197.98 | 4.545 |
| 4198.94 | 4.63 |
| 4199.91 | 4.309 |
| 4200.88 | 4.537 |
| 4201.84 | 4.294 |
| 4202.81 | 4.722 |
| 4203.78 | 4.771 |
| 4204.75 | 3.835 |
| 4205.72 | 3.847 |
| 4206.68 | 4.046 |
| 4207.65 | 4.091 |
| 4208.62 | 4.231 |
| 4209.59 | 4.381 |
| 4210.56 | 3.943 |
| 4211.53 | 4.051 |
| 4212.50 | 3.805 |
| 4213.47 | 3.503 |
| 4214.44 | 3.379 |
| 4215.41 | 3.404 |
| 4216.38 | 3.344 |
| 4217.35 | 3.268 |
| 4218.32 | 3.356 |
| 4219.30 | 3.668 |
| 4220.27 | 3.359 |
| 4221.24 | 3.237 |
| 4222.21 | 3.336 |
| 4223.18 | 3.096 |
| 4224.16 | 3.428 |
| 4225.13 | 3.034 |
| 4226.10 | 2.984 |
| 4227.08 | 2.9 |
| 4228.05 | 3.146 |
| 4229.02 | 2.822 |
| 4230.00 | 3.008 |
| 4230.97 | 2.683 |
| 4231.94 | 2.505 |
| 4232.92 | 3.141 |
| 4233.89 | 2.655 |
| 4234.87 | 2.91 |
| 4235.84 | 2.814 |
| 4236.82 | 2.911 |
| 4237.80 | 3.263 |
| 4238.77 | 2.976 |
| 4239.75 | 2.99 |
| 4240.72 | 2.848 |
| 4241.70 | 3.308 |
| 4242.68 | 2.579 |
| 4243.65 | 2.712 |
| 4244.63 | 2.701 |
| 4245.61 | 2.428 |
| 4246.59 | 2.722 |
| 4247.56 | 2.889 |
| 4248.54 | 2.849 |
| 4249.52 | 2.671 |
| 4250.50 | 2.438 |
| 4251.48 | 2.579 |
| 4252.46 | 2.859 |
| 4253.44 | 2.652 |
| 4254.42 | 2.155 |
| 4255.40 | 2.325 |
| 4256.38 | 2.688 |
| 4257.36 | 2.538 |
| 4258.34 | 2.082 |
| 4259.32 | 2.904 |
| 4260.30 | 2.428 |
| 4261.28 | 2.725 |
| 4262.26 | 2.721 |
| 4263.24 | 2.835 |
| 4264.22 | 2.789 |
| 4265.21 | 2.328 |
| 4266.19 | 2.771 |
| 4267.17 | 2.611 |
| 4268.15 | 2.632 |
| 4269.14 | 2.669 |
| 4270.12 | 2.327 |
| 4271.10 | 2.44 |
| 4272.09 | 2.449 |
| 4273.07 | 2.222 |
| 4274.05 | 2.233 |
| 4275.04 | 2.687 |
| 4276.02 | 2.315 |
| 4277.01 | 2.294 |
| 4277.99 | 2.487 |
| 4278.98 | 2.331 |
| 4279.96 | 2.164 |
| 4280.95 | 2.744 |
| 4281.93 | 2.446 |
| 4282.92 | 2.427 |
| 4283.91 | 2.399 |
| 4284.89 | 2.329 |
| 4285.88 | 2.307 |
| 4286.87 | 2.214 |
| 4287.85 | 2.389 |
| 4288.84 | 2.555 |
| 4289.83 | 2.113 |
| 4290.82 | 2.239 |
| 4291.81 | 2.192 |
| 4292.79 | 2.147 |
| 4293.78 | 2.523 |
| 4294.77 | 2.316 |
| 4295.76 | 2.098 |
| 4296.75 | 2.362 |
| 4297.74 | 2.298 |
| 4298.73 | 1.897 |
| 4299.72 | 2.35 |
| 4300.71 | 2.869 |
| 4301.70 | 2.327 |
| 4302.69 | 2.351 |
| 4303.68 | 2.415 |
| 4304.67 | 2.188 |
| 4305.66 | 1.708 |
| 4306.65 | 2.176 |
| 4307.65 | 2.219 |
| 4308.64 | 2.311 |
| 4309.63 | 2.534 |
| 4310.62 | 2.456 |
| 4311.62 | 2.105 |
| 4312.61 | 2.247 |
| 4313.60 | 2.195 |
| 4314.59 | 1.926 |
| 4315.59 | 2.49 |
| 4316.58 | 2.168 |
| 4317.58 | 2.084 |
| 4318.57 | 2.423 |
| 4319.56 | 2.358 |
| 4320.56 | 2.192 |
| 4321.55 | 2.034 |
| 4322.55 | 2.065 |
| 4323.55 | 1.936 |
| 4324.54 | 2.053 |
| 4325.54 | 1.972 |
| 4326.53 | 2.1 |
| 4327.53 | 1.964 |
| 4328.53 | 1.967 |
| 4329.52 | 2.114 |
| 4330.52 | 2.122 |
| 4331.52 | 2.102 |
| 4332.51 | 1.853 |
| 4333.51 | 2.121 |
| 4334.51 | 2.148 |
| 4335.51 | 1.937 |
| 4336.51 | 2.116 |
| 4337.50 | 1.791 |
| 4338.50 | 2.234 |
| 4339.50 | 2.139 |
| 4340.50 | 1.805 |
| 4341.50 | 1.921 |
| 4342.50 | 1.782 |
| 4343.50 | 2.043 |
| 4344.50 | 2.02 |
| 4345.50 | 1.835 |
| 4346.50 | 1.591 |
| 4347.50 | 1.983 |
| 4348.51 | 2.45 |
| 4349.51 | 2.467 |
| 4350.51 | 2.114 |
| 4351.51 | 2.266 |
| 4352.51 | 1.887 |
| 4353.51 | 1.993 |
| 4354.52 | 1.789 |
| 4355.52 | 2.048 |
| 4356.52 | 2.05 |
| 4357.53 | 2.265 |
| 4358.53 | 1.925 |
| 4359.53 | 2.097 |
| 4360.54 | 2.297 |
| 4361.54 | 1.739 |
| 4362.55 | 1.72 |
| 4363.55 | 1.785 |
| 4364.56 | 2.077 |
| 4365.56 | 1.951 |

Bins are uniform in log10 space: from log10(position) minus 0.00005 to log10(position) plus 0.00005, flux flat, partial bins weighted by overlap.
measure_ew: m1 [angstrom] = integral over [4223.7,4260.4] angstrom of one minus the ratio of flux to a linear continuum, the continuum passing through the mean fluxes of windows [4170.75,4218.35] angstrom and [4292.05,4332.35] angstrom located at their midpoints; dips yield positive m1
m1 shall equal 6.4 angstrom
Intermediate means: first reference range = 4.15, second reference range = 2.2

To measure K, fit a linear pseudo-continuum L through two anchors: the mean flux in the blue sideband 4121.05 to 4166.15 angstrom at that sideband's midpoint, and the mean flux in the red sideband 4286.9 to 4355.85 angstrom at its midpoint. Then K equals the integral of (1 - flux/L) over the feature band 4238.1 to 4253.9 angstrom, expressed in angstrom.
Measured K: -1.7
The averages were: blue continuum 2.97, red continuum 2.14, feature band 2.77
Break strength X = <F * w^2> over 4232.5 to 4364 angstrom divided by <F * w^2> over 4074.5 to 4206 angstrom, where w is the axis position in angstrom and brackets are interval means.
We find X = 0.80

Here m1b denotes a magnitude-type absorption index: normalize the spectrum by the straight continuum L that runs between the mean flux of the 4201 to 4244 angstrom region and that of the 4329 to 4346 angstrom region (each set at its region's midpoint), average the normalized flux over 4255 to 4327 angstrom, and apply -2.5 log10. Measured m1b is 0.09 mag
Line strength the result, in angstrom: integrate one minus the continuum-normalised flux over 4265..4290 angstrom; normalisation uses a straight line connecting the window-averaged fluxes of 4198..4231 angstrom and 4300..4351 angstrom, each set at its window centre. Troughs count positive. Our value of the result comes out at 3.4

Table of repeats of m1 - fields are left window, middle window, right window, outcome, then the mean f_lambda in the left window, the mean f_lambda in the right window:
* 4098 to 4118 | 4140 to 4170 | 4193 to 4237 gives -3.0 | 2.34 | 3.68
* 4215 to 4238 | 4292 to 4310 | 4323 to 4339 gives 0.4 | 3.09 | 2.03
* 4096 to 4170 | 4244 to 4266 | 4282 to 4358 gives -2.0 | 2.82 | 2.16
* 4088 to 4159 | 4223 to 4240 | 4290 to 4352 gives -4.2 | 2.65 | 2.15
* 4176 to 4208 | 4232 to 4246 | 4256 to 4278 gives 1.5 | 4.34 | 2.53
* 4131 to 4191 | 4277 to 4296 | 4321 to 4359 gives 0.9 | 3.48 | 2.03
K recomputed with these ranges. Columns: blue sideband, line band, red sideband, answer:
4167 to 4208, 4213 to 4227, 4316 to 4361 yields 1.71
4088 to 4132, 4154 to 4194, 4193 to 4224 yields -4.58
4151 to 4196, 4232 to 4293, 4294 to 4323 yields 4.76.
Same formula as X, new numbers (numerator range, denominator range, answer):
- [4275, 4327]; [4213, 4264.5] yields 0.81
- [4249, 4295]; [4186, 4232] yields 0.66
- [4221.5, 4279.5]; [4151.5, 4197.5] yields 0.72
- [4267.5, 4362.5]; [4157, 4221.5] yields 0.58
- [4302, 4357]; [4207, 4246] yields 0.69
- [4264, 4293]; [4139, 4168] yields 0.81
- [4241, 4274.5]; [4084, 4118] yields 1.18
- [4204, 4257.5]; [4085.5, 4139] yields 1.32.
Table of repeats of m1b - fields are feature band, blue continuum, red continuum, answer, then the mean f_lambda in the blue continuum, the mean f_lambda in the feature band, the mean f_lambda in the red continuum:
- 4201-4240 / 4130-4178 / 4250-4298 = -0.22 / 3.24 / 3.44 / 2.44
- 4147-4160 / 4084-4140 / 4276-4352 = -0.24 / 2.5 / 3.04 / 2.19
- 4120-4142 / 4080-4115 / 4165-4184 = 0.11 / 2.34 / 2.74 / 3.94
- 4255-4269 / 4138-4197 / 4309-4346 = 0.05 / 3.65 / 2.6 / 2.09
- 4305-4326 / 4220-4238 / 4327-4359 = 0.04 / 3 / 2.17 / 2.03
